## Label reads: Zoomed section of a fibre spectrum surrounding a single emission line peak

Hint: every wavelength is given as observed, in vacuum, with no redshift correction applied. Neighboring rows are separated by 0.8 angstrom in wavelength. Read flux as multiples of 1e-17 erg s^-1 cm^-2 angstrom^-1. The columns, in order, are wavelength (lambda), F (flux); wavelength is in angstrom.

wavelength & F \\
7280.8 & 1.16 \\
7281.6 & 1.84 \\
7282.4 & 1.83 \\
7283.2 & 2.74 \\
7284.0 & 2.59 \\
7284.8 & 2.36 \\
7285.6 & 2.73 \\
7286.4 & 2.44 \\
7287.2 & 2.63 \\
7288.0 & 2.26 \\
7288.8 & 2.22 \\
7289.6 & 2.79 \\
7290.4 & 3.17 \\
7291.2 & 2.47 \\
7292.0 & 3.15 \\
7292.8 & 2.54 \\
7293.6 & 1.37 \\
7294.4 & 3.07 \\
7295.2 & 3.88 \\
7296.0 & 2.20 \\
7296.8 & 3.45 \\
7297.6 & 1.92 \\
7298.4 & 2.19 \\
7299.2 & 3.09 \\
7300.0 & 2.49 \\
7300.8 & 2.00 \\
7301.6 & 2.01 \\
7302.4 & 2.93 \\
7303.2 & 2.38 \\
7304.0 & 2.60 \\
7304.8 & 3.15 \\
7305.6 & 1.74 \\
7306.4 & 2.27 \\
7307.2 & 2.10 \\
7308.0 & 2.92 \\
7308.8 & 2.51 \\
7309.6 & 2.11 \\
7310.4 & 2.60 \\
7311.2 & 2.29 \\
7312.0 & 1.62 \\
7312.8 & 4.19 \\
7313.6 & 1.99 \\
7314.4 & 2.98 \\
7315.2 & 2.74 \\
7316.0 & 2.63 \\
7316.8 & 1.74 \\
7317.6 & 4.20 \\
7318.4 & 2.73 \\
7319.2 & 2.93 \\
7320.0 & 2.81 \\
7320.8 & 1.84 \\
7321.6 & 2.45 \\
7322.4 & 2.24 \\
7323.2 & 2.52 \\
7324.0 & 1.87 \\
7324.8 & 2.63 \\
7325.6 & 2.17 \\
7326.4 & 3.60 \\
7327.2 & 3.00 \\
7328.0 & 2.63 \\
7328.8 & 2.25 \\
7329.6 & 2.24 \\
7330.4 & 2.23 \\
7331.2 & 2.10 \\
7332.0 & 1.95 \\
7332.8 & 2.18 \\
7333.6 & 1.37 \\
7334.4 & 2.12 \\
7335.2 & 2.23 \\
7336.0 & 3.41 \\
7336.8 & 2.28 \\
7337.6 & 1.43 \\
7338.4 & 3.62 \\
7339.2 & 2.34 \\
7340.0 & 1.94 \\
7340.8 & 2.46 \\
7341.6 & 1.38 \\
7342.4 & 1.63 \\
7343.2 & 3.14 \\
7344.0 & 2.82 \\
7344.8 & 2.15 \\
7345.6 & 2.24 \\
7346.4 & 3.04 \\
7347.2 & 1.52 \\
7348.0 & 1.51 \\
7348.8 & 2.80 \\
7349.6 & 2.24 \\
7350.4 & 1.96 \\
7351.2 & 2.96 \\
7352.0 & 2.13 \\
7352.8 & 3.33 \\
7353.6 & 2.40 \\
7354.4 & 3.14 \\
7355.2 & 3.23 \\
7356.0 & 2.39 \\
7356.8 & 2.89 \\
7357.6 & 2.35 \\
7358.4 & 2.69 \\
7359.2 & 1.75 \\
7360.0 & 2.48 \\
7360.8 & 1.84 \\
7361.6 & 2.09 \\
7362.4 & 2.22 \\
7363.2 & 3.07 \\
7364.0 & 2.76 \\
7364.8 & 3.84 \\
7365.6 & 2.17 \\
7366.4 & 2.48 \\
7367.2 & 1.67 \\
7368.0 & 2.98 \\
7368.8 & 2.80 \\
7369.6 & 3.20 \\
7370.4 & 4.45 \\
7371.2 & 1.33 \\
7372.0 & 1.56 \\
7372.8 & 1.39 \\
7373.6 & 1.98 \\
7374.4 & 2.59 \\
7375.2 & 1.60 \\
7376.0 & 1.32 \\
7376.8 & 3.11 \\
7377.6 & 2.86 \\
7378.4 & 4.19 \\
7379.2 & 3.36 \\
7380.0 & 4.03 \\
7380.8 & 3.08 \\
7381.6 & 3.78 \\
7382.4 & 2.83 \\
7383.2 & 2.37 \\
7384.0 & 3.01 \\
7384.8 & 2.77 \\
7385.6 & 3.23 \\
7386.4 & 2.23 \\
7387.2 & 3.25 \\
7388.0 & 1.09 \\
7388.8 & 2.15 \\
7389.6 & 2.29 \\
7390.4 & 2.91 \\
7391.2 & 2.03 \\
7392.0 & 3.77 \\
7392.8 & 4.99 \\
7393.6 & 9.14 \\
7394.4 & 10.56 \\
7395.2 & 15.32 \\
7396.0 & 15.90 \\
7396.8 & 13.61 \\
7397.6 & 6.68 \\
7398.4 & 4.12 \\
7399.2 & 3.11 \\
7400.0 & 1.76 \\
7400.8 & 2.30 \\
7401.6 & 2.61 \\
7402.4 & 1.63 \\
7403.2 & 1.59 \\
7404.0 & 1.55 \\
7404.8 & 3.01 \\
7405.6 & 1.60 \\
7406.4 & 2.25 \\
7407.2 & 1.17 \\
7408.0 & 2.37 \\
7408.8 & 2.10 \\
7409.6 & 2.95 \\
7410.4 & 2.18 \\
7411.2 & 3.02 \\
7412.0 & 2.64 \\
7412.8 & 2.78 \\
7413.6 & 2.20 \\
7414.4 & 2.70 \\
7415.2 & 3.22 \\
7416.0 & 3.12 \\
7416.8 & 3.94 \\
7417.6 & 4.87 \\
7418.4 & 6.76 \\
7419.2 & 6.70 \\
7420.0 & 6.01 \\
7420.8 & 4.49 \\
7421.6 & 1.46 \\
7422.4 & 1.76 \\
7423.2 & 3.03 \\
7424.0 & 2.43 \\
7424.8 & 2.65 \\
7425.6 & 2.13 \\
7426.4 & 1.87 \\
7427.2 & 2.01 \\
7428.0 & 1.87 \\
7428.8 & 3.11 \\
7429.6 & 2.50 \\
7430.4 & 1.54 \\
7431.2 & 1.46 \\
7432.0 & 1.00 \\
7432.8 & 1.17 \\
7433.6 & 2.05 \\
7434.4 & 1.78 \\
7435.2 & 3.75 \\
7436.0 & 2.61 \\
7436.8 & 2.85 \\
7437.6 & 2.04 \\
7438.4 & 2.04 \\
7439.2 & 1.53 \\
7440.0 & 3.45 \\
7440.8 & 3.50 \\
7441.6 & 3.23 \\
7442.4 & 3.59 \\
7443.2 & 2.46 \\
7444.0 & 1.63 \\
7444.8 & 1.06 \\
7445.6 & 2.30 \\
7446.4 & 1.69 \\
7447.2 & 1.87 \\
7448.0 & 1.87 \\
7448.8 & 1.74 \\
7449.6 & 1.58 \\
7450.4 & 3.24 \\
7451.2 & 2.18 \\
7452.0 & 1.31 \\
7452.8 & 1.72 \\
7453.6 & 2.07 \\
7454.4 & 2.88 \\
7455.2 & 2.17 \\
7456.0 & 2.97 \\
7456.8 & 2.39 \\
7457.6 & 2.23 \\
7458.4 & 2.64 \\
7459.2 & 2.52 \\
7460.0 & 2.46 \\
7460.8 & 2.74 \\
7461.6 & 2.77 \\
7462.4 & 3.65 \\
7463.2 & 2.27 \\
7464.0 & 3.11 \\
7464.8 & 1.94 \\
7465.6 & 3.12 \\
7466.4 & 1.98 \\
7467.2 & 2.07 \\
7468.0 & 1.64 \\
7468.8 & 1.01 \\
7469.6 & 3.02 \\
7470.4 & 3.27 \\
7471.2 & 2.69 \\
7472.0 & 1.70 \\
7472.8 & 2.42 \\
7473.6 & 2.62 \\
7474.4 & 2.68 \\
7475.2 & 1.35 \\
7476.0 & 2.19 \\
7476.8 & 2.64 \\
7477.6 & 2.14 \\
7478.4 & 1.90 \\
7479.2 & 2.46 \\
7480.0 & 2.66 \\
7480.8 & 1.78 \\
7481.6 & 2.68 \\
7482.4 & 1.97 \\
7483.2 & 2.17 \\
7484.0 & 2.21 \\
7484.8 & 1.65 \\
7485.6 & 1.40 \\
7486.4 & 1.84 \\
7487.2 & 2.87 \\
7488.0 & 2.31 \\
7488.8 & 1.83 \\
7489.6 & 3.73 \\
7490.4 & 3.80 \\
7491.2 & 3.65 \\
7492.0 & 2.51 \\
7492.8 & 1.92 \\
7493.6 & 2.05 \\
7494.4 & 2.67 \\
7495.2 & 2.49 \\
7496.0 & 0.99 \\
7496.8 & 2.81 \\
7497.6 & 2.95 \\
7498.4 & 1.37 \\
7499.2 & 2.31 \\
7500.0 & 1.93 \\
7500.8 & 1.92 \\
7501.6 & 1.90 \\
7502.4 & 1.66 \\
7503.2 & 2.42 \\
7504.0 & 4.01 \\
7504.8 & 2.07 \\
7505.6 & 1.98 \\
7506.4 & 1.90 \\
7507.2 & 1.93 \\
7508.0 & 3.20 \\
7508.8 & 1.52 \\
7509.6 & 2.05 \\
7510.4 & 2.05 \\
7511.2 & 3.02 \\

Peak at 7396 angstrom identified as Halpha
